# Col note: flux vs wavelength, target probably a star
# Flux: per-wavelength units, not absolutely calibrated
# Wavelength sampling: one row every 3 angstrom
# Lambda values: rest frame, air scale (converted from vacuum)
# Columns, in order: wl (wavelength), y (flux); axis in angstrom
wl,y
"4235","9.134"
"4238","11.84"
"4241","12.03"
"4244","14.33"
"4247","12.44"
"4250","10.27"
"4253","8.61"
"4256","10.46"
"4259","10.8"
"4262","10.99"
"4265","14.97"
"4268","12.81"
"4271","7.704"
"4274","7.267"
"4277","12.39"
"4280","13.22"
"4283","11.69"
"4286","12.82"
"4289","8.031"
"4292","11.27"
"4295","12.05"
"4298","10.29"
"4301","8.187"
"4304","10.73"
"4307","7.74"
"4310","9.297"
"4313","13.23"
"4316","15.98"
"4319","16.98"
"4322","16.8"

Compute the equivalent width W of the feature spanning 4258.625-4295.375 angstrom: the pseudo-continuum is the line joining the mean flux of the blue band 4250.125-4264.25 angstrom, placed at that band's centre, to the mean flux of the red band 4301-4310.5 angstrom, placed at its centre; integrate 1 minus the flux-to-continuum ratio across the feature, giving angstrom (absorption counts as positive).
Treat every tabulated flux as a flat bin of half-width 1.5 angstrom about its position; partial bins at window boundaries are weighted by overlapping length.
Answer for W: -4.9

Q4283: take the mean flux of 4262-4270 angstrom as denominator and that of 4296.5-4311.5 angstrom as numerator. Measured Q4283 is 0.7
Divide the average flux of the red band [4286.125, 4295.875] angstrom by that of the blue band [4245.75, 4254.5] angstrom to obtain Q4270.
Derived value 1.03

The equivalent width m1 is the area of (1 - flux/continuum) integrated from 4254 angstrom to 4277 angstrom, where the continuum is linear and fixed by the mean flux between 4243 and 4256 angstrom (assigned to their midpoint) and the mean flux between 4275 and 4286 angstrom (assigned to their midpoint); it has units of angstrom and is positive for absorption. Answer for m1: 1.9 angstrom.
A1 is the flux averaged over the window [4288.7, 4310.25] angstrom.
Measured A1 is 9.82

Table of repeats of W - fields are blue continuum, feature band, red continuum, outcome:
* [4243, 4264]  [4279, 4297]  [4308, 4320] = 1.5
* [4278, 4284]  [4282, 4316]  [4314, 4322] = 8.5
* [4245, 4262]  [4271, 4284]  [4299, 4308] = -1.1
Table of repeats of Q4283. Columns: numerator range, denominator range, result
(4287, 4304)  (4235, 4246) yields 0.83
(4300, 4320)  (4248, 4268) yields 1.05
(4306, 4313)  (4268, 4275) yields 1.11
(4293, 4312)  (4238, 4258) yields 0.87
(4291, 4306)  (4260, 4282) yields 0.92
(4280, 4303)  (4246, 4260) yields 1.03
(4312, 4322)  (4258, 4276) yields 1.46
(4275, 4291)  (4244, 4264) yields 1.05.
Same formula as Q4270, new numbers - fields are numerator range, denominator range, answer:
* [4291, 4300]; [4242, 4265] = 0.97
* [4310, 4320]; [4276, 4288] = 1.17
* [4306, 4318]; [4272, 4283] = 1.09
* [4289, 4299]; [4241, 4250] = 0.85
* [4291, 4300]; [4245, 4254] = 1.03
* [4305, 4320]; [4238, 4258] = 1.09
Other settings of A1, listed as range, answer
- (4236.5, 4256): 11.5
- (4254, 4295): 11.1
